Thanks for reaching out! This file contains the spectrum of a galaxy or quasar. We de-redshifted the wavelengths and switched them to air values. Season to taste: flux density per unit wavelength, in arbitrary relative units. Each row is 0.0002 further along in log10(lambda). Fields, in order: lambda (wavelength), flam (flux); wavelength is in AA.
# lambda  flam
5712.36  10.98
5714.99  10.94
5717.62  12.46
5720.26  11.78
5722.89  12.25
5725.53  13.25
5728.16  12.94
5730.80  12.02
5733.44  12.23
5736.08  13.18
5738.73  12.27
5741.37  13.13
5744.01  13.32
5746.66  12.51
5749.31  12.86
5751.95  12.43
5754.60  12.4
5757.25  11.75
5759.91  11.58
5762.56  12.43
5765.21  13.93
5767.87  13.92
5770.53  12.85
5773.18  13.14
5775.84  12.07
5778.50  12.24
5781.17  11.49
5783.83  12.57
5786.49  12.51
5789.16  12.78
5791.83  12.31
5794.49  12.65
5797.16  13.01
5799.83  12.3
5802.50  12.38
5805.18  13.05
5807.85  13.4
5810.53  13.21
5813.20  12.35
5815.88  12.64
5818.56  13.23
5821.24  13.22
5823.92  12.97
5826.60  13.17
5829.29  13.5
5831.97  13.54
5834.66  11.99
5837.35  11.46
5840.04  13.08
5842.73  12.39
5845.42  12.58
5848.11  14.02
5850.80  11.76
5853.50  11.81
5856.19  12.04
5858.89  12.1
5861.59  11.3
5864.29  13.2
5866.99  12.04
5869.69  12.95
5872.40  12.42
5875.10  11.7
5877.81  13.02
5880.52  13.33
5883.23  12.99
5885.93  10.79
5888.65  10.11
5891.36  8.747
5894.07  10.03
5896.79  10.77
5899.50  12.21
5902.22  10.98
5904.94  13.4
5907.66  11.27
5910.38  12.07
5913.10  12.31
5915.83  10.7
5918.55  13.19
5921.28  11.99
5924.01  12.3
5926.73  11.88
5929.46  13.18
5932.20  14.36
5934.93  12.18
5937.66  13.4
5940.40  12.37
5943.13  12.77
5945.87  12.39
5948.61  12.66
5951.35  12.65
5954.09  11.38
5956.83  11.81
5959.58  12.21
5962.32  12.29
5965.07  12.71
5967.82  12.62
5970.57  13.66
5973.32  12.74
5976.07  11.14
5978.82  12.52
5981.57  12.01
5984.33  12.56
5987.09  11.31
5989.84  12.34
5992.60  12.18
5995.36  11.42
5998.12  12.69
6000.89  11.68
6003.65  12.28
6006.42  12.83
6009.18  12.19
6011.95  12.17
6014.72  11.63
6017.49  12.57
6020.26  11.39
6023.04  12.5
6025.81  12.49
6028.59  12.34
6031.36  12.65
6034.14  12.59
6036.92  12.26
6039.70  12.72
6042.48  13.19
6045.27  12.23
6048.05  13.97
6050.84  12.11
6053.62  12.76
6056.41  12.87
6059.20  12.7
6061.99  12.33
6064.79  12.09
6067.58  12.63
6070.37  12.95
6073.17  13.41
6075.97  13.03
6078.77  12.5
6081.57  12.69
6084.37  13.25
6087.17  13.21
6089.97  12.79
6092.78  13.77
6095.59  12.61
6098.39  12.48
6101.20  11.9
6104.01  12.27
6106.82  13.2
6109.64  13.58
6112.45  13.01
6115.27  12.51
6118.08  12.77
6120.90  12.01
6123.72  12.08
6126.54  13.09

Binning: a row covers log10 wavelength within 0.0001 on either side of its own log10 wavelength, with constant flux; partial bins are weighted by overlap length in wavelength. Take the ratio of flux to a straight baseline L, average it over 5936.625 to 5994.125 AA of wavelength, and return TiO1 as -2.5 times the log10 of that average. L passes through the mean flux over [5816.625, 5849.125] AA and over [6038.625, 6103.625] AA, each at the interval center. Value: 0.04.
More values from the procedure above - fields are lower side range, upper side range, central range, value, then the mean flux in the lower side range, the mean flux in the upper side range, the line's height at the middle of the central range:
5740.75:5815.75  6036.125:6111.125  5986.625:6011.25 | 0.05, 12.7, 12.8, 12.8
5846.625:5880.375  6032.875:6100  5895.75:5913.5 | 0.06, 12.4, 12.8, 12.5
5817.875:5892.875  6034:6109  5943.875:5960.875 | 0.03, 12.3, 12.8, 12.5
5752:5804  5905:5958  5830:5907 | 0.04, 12.5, 12.4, 12.5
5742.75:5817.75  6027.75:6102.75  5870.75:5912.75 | 0.10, 12.6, 12.7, 12.7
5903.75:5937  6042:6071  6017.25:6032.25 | 0.03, 12.4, 12.7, 12.6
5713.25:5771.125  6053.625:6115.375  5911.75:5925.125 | 0.05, 12.6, 12.8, 12.7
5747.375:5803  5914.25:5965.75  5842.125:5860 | 0.01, 12.6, 12.4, 12.5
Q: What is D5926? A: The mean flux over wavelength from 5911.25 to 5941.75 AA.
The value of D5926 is 12.5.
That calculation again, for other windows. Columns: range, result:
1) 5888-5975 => 12.1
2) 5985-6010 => 12.1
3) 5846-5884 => 12.5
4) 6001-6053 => 12.4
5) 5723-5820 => 12.7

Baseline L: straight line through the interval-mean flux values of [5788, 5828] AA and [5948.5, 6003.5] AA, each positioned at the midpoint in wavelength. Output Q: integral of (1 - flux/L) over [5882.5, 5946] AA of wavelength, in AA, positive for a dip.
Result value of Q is 2.7 AA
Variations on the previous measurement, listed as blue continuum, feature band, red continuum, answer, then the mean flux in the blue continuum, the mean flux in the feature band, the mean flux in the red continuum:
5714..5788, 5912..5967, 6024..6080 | 0.8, 12.5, 12.4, 12.7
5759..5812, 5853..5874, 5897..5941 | 0.4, 12.7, 12.2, 12.3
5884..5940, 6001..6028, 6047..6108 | 0.5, 11.8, 12.2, 12.8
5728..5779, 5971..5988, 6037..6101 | 0.8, 12.7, 12.2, 12.8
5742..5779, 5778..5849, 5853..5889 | -1.7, 12.7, 12.7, 12.2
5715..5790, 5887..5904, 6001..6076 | 2.7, 12.6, 10.5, 12.5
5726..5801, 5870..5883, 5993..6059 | -0.2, 12.6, 12.7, 12.4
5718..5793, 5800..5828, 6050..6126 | -0.7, 12.6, 12.9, 12.7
